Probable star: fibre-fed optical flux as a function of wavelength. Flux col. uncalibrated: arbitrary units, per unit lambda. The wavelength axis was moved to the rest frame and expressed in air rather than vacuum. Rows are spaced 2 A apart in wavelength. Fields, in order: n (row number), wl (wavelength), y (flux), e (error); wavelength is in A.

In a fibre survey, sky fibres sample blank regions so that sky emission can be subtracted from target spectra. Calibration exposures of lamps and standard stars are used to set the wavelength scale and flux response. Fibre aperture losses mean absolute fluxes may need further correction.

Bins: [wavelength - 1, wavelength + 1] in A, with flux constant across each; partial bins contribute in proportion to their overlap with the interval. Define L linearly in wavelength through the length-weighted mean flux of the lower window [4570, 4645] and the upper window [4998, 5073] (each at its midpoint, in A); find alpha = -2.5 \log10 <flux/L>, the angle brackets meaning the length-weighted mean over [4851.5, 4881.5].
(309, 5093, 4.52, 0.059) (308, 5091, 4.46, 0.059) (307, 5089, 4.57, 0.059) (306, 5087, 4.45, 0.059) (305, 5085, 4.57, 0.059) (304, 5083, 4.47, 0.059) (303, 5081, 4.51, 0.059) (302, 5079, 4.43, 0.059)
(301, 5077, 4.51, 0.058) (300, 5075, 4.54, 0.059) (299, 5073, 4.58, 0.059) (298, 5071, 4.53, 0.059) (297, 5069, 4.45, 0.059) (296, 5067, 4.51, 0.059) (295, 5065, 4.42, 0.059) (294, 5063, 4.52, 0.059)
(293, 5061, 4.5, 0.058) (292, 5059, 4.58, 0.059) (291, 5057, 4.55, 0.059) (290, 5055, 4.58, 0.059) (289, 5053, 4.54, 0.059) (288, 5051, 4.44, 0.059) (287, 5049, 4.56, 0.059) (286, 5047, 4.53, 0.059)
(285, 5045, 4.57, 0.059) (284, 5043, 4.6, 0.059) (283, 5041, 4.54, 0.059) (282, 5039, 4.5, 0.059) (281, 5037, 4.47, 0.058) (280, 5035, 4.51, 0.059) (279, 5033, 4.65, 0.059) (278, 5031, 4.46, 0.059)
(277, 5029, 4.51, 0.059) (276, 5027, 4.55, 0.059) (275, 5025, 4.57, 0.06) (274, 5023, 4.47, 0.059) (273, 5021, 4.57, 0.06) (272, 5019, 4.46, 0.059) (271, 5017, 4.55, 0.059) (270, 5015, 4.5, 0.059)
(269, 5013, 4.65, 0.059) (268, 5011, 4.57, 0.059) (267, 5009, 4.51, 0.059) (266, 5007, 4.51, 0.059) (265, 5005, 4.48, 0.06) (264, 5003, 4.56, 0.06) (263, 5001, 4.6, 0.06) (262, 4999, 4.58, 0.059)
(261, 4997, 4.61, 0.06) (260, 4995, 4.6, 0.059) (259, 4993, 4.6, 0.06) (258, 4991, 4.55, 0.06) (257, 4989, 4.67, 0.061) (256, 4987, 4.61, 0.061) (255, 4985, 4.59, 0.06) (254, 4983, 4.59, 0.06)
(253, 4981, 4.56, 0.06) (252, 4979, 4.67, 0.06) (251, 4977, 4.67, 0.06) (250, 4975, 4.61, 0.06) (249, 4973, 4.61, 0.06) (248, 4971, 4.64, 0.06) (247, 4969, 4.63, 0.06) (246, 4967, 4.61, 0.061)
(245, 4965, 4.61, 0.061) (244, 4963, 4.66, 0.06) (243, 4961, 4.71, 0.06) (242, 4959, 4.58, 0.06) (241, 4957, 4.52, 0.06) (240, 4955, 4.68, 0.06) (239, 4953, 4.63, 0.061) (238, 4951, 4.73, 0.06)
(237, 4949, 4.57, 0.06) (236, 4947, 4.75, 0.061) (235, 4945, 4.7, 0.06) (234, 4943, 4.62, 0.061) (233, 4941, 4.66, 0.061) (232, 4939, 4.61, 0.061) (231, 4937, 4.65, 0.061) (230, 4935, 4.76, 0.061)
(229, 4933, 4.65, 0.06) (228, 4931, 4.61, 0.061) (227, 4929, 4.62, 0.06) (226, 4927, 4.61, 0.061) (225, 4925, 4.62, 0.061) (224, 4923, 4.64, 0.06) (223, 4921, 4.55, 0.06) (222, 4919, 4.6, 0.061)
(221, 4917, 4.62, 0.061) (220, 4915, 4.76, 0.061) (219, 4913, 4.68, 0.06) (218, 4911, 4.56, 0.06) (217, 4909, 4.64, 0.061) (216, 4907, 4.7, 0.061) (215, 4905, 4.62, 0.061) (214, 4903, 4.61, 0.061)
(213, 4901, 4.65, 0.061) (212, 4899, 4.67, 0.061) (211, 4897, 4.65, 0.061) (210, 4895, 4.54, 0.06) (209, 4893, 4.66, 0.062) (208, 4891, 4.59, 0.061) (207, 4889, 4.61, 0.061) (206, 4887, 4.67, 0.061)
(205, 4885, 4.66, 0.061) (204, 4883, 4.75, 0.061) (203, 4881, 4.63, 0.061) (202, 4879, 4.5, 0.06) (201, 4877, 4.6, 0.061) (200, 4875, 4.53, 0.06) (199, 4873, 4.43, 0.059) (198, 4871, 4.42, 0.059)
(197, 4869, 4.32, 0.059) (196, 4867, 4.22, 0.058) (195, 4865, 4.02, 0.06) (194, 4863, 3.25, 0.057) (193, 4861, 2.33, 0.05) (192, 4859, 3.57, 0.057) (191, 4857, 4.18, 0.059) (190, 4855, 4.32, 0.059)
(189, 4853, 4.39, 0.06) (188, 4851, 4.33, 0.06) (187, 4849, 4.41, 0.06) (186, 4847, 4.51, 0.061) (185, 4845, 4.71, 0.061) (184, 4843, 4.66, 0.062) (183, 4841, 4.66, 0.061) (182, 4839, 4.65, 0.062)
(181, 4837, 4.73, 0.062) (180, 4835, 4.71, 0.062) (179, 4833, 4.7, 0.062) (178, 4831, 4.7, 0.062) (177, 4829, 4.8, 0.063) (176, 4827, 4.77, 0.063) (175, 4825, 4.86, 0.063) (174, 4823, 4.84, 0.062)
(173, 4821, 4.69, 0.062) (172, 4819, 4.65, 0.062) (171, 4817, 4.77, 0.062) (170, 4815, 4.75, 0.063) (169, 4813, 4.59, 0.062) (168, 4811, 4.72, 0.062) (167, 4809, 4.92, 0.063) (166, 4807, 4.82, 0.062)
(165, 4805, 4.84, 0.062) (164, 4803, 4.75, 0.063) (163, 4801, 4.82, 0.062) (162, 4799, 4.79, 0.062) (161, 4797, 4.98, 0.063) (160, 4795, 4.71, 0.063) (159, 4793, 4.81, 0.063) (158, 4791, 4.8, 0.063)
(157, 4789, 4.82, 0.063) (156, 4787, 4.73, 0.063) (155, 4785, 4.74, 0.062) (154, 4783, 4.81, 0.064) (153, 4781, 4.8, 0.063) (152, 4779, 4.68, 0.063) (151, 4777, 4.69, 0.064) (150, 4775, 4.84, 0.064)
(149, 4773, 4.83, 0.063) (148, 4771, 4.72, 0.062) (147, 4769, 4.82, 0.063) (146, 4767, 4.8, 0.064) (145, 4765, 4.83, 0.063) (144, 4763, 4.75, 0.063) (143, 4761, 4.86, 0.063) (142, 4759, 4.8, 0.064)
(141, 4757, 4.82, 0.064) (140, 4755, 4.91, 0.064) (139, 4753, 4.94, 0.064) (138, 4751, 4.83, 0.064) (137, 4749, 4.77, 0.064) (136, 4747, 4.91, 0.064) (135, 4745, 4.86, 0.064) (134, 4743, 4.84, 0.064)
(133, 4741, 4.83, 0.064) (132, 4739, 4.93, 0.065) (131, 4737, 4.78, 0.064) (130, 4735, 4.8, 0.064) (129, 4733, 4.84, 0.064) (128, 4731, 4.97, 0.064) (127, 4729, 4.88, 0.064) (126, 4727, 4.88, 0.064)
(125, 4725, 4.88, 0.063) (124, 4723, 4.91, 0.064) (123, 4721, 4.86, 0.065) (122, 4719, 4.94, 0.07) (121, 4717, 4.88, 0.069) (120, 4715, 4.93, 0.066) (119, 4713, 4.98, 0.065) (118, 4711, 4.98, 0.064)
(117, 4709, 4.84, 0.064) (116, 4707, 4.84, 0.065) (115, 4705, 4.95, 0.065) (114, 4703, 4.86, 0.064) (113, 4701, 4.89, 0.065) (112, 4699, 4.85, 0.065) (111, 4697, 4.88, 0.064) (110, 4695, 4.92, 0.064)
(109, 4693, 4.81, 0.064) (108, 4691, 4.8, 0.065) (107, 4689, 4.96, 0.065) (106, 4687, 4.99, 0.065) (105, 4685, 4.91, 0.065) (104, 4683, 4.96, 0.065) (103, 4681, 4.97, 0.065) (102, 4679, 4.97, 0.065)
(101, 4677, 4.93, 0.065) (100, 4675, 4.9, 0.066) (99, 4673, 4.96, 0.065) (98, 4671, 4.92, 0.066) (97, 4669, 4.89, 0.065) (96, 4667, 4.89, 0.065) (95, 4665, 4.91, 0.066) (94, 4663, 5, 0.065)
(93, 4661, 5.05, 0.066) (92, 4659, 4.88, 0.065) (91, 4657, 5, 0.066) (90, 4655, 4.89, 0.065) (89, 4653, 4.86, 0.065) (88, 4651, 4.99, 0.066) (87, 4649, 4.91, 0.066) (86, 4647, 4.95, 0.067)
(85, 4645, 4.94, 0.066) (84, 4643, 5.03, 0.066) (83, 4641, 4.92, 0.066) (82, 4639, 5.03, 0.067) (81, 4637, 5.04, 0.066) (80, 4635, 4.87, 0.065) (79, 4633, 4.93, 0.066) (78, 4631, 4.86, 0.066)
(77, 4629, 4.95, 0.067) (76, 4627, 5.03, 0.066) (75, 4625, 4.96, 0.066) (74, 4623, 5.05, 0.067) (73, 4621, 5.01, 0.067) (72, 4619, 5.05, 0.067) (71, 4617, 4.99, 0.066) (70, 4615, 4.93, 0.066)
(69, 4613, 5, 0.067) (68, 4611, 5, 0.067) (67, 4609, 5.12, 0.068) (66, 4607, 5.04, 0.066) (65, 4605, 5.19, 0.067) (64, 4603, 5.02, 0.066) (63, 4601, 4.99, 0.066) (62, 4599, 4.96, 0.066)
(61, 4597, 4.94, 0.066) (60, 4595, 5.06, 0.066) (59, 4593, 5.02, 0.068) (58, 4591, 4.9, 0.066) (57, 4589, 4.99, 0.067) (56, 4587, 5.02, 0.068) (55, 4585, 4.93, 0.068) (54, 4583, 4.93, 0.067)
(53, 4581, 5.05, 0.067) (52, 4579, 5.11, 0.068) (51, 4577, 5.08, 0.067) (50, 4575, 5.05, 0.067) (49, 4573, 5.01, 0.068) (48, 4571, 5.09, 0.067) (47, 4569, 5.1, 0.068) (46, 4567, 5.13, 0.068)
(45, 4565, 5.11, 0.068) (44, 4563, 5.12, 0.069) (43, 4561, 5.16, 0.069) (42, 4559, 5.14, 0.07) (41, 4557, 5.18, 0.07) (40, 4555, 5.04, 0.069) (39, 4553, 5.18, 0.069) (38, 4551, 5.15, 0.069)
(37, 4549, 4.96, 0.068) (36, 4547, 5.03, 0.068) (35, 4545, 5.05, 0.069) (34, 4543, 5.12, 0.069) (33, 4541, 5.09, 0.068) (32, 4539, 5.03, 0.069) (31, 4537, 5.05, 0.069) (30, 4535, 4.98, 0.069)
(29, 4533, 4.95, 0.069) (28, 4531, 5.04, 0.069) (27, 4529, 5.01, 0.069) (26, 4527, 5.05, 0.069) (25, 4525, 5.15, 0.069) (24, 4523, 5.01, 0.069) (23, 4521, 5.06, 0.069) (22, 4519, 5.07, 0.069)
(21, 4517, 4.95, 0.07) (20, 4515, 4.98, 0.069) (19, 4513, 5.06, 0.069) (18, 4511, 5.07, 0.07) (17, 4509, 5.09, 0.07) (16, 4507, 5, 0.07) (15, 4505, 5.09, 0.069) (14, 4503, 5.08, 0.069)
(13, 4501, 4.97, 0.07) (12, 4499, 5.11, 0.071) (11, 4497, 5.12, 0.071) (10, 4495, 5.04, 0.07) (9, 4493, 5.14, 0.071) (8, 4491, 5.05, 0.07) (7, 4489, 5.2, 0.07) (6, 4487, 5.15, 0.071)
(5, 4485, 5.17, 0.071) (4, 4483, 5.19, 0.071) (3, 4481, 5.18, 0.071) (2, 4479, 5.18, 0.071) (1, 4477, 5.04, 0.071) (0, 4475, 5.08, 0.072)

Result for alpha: 0.15 mag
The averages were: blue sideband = 5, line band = 4.11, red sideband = 4.53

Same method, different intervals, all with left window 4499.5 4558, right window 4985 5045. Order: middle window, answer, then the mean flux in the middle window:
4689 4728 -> -0.01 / 4.89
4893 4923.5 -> 0.01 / 4.63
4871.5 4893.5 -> 0.02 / 4.6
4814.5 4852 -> 0.01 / 4.68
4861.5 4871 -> 0.20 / 3.92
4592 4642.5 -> -0.01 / 5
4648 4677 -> 0.00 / 4.93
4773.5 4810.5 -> 0.00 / 4.8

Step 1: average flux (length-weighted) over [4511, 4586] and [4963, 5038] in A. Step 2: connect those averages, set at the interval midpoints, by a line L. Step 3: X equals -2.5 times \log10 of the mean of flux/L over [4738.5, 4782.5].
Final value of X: 0.00 mag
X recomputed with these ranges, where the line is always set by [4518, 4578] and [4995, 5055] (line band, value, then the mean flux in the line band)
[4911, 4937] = 0.00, 4.64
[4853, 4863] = 0.28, 3.64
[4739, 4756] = 0.00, 4.87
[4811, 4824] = 0.01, 4.72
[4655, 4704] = 0.00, 4.92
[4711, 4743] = 0.00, 4.89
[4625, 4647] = 0.00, 4.96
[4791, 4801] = -0.01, 4.82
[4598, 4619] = 0.00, 5.03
